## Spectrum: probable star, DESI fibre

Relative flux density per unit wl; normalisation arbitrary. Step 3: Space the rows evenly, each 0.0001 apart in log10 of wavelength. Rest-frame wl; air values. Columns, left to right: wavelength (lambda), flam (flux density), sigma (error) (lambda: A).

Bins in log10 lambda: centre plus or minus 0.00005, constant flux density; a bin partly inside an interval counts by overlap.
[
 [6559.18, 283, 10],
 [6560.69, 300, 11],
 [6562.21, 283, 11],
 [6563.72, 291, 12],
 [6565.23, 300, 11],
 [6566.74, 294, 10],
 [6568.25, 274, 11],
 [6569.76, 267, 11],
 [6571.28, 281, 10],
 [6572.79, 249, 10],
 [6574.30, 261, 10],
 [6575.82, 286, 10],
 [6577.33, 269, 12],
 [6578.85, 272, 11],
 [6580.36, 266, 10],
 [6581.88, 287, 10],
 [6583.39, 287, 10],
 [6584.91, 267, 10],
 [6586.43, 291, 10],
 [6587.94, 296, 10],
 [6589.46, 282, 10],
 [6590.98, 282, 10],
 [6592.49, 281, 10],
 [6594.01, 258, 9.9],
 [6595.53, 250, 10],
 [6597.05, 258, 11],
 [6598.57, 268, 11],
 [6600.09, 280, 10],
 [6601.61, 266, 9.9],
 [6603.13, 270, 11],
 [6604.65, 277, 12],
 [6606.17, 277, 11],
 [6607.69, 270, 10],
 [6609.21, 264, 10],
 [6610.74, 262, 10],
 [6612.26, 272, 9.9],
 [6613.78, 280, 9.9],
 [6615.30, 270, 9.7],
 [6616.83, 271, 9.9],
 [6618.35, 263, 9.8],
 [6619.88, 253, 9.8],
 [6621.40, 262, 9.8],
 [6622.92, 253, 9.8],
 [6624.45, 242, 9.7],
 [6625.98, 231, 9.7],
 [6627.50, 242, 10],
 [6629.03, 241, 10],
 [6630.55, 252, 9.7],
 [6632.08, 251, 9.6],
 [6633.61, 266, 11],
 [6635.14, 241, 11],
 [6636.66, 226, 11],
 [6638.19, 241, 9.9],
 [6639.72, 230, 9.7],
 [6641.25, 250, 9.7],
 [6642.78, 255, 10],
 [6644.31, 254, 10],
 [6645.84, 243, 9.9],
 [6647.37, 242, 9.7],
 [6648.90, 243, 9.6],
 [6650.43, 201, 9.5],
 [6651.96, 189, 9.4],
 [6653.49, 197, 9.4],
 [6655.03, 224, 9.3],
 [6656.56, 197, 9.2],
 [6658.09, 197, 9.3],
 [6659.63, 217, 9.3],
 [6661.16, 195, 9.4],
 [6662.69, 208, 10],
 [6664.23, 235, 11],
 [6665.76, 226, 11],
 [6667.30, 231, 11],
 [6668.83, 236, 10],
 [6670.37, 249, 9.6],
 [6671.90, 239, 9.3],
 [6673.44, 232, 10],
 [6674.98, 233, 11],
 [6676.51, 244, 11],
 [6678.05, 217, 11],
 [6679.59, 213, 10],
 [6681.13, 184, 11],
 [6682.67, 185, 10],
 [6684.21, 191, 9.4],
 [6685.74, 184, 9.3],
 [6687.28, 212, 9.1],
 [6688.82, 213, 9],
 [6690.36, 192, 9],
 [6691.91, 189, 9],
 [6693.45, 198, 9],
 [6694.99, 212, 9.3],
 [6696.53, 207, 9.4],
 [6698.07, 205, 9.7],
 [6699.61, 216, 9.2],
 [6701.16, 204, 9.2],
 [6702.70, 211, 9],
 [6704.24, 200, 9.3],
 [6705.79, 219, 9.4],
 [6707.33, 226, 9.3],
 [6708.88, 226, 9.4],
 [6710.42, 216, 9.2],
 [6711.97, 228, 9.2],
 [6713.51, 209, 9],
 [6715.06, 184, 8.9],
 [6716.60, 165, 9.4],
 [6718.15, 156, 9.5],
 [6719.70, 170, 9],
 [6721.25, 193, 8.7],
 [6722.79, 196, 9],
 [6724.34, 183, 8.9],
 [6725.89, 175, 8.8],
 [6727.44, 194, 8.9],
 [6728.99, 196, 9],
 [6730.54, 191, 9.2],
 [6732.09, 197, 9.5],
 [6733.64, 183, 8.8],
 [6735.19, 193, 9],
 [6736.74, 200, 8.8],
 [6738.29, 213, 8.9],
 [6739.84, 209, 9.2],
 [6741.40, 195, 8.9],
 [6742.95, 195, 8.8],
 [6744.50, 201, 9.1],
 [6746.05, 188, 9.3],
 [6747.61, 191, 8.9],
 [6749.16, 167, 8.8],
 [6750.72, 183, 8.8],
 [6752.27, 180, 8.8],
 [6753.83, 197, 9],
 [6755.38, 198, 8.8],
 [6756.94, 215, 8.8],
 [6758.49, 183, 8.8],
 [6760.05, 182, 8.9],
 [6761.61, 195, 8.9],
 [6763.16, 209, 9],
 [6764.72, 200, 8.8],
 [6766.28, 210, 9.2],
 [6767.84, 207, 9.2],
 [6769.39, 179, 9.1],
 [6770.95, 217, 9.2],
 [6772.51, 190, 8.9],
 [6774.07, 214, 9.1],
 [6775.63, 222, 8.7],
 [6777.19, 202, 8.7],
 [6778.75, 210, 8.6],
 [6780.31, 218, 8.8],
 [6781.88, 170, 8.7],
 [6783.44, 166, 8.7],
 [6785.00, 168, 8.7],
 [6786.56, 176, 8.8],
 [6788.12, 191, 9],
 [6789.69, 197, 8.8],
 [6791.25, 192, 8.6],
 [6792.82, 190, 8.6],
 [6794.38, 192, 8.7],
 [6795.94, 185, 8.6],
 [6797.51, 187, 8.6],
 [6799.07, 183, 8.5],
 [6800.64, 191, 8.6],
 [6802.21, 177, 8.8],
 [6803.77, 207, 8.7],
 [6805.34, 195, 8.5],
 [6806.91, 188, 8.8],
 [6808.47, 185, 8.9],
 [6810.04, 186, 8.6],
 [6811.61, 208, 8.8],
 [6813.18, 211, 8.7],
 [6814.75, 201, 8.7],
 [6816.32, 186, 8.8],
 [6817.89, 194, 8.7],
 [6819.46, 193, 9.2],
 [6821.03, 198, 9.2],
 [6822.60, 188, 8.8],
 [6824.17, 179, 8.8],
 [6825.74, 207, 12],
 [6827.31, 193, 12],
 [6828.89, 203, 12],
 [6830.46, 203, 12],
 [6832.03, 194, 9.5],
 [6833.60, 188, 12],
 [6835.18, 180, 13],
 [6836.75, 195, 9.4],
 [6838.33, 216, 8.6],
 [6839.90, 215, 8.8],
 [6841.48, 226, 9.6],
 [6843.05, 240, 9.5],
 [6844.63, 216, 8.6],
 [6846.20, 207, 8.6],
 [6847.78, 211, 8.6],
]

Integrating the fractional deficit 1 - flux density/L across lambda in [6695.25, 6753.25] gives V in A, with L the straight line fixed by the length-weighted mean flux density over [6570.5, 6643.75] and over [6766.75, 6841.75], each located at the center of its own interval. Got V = 6.9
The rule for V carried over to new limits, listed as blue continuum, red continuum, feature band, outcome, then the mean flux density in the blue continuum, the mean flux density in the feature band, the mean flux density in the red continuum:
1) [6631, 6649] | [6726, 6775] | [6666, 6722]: 3.3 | 245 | 208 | 196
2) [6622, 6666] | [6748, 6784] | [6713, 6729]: 2.0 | 231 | 183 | 196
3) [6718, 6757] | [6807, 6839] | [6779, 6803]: 0.9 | 191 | 186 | 195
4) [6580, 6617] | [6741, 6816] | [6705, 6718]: 1.0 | 273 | 207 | 194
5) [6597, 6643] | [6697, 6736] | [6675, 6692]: 1.1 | 258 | 204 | 198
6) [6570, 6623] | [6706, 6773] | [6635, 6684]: 2.9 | 271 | 224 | 195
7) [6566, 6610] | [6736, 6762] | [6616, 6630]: 0.3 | 273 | 251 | 194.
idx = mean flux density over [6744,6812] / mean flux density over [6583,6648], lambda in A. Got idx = 0.7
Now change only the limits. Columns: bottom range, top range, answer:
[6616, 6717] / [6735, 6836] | 0.87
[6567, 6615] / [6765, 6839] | 0.71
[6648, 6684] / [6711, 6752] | 0.88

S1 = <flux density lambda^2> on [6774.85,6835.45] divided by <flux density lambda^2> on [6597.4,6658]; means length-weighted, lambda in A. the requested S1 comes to 0.82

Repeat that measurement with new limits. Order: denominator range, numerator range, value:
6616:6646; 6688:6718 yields 0.84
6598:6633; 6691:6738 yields 0.78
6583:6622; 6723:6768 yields 0.75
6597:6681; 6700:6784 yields 0.84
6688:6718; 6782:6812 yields 0.94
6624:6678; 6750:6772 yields 0.88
